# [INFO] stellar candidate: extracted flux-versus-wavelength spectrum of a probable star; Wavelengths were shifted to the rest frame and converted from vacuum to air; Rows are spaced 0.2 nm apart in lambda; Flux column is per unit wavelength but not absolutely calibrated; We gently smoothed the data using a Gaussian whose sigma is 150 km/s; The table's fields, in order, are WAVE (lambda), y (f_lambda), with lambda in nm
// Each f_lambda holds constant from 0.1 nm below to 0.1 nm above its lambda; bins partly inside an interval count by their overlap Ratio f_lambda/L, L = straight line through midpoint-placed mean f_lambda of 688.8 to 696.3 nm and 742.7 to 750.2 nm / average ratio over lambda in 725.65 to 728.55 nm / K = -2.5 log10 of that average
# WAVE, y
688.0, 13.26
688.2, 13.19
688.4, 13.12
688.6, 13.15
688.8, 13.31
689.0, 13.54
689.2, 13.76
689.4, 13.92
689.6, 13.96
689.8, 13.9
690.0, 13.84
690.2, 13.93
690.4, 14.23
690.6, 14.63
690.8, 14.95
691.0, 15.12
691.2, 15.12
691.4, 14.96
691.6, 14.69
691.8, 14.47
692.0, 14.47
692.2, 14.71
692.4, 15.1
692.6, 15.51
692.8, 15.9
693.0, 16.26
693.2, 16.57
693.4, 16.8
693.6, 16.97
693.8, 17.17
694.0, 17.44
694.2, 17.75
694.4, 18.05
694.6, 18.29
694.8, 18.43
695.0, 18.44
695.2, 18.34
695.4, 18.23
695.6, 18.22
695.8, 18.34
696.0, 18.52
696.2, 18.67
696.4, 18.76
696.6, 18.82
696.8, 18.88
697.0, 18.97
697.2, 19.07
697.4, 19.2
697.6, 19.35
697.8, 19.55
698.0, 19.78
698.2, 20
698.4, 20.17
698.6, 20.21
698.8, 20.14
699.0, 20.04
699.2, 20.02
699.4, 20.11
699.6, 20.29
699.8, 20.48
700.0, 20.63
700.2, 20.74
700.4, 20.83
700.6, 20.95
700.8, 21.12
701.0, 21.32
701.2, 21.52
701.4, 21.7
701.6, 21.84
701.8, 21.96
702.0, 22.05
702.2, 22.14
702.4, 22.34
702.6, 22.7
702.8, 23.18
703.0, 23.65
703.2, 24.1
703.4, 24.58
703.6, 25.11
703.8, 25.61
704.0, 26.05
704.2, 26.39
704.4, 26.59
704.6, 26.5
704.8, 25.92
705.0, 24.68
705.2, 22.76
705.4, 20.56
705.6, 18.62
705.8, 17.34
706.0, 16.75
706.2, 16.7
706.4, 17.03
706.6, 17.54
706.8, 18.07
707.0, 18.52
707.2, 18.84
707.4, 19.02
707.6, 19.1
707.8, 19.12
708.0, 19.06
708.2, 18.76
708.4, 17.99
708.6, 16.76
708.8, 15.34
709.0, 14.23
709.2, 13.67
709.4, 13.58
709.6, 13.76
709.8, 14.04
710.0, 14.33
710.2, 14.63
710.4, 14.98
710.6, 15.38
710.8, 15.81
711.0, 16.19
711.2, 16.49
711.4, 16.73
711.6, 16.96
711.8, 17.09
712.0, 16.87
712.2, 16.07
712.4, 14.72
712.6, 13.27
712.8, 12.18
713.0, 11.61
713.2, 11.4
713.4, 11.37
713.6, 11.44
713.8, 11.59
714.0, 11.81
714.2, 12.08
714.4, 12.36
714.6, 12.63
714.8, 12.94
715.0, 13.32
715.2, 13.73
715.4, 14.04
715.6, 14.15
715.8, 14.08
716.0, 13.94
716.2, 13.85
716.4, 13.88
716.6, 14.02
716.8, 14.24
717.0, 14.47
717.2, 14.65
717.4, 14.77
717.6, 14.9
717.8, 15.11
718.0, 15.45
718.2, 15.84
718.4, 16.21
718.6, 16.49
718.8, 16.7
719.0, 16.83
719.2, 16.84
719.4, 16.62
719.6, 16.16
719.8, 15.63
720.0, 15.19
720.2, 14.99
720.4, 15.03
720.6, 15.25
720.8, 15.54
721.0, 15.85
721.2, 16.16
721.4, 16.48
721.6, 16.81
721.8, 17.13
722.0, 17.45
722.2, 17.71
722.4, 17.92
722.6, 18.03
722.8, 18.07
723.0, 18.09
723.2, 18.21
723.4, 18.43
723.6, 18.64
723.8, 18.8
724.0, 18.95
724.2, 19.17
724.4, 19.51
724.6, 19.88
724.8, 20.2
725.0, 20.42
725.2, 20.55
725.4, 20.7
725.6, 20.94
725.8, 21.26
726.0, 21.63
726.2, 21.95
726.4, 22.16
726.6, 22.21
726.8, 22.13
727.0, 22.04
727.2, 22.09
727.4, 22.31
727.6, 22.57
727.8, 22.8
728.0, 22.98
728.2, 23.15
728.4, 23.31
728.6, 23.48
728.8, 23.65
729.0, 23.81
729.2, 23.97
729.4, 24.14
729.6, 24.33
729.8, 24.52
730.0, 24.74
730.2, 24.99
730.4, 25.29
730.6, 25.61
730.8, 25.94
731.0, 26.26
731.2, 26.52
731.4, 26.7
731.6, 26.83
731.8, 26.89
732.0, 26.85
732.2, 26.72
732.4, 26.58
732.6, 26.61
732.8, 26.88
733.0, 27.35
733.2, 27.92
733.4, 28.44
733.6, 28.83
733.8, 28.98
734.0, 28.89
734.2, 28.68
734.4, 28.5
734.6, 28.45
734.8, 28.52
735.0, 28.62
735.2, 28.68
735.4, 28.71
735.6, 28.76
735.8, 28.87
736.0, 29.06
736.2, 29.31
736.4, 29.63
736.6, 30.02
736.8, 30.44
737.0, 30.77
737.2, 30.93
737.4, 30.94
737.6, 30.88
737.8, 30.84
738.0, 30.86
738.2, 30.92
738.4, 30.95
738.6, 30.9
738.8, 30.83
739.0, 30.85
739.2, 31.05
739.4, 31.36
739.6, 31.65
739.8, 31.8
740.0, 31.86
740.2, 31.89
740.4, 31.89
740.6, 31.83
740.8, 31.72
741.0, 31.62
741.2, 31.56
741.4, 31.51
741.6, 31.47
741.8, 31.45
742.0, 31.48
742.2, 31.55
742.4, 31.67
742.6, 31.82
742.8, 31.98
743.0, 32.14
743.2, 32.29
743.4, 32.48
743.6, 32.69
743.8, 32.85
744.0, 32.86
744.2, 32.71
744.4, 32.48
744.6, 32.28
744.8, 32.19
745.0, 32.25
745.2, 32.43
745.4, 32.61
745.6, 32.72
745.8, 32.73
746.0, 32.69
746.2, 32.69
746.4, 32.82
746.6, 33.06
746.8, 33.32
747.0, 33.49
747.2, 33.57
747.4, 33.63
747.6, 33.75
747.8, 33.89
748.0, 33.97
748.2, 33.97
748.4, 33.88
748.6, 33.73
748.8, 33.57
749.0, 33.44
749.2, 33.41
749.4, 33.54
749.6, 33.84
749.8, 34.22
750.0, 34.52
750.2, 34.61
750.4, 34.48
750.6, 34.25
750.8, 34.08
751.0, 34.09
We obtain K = 0.21 mag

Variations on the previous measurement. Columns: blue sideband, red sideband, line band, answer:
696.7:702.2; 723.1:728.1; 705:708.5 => 0.10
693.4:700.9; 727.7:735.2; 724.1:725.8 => 0.22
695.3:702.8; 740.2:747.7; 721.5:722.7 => 0.45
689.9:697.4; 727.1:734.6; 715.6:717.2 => 0.49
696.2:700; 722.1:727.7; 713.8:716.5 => 0.45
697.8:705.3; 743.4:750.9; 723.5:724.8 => 0.40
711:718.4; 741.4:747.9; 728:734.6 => -0.08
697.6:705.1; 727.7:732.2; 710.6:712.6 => 0.40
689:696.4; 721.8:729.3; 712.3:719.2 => 0.36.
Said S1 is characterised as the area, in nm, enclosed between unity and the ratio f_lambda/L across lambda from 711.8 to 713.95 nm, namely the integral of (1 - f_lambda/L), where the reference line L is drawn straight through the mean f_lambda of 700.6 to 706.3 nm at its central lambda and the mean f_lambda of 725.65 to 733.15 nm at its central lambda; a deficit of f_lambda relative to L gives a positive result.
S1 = 0.93 nm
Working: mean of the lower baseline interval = 22.6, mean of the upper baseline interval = 24.4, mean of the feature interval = 13.2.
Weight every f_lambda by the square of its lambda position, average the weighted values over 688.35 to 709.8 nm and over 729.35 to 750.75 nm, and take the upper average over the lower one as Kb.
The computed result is 1.85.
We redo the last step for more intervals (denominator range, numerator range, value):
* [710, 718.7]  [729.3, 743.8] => 2.19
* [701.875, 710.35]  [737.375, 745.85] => 1.76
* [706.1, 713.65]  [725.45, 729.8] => 1.51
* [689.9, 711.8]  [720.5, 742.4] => 1.49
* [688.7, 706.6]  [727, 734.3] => 1.47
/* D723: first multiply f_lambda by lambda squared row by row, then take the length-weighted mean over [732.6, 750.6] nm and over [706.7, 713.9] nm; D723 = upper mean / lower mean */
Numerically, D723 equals 2.22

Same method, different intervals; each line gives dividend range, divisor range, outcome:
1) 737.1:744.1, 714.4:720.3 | 2.27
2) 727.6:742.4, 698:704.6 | 1.41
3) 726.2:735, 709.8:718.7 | 1.87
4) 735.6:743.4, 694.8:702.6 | 1.74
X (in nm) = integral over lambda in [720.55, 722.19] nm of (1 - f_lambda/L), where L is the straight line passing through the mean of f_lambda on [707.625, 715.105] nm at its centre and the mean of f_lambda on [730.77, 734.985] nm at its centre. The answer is 0.33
